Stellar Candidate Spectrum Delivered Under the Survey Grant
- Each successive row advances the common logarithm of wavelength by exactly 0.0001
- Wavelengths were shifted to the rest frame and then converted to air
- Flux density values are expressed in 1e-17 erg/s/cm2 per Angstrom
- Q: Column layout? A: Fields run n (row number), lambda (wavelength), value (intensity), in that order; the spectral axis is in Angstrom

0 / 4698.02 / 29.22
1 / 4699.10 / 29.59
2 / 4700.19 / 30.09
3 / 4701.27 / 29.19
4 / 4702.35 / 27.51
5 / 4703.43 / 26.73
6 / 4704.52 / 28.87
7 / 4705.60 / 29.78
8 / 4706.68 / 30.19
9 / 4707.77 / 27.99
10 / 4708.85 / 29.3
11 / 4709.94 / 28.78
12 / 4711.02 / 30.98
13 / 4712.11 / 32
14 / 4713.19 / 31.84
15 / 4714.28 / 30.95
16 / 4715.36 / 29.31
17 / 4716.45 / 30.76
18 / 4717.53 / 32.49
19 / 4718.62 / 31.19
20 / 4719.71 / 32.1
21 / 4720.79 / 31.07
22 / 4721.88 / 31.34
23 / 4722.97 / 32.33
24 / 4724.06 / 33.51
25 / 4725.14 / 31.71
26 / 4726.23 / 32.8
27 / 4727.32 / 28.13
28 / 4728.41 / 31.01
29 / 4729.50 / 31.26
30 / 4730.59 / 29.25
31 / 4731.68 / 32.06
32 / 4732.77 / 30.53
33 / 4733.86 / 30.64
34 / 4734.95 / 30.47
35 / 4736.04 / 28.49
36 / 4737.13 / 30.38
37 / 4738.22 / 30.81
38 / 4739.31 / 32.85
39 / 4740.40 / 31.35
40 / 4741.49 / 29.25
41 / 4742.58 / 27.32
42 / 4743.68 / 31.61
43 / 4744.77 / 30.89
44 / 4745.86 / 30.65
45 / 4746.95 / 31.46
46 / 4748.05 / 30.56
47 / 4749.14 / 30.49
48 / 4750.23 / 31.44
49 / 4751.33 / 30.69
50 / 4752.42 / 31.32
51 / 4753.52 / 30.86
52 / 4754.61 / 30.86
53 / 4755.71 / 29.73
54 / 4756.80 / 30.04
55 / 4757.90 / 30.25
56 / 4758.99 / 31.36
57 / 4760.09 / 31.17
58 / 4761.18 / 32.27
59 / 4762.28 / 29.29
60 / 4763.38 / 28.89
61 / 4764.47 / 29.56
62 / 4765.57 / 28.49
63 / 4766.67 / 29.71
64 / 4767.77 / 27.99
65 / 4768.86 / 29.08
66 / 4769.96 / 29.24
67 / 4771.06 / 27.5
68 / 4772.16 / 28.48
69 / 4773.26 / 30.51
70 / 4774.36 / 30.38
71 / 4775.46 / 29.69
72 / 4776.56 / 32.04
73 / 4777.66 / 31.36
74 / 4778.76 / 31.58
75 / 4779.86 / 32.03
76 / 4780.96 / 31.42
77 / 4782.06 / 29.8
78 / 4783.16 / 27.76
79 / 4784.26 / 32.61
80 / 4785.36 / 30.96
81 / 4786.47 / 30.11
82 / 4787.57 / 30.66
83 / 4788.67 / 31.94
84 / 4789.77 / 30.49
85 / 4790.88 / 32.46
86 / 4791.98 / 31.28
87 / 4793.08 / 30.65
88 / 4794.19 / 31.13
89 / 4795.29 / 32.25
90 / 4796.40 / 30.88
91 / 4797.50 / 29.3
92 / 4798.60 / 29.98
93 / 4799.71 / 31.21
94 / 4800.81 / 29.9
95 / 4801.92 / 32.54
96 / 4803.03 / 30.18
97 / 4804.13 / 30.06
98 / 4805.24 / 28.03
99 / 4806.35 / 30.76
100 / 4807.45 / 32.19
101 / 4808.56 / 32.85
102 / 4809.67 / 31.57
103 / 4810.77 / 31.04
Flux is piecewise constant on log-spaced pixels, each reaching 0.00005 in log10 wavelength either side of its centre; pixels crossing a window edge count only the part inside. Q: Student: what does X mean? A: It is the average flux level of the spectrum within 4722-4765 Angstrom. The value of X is 30.7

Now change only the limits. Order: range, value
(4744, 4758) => 30.7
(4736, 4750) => 30.6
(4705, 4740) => 30.8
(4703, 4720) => 30.2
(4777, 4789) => 30.9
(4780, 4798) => 30.9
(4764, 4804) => 30.4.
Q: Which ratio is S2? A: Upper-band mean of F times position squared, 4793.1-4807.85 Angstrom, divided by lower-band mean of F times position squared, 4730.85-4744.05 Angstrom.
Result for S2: 1.03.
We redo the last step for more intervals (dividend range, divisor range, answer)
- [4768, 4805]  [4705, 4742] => 1.02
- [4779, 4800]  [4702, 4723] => 1.06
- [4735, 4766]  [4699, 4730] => 1.02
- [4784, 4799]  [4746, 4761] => 1.02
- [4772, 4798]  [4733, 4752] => 1.03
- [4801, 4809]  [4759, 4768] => 1.05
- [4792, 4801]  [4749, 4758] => 1.02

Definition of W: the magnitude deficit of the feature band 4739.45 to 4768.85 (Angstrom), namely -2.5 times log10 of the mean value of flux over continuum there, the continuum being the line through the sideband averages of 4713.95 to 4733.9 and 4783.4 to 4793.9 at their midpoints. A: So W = 0.030 mag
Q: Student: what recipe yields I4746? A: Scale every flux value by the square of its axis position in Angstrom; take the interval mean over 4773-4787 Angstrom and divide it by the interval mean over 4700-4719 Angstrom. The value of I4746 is 1.06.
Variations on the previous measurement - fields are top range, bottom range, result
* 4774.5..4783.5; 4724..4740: 1.02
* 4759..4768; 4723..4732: 0.97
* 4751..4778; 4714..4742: 0.98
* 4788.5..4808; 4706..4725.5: 1.03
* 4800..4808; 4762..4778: 1.05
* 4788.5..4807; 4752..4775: 1.05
